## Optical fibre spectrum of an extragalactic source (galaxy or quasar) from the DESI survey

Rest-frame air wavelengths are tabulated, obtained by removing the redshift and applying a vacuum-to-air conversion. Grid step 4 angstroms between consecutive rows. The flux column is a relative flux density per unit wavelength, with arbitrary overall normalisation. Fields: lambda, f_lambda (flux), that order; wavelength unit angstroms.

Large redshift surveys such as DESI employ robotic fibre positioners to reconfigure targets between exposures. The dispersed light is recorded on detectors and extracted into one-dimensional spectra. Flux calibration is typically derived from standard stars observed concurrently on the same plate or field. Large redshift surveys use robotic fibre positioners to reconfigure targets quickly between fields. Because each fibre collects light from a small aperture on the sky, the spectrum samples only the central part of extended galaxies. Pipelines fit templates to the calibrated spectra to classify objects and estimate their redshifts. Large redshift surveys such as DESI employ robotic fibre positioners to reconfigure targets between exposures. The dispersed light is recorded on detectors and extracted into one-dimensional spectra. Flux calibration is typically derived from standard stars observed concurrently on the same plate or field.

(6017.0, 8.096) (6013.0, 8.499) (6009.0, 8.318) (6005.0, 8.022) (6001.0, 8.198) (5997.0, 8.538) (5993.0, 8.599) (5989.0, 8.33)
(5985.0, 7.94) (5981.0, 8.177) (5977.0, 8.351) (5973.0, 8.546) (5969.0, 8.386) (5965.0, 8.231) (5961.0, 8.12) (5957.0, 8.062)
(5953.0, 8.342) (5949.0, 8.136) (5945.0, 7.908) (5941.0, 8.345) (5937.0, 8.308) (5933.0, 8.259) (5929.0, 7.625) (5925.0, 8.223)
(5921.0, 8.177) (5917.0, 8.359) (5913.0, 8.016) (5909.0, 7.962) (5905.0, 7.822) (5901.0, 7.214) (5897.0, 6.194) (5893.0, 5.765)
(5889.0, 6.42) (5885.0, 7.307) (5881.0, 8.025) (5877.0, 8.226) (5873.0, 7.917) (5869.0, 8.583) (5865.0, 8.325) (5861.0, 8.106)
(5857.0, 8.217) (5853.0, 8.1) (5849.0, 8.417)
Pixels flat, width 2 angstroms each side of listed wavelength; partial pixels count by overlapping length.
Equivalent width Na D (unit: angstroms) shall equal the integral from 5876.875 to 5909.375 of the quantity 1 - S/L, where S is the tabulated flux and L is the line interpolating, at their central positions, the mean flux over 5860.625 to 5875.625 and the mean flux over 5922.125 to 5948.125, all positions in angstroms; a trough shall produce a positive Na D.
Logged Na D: 4.3 angstroms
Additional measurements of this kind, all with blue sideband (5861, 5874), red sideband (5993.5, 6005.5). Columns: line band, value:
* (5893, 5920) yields 2.6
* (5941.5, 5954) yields 0.3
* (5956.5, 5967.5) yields 0.2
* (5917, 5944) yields 0.4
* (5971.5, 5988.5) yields 0.1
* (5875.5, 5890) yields 1.3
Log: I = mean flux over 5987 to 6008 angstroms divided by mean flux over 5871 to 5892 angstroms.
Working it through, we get 1.11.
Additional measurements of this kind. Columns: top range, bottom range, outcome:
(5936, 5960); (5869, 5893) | 1.09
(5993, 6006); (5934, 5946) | 1.01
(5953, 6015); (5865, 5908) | 1.12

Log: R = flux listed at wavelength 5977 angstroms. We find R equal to 8.351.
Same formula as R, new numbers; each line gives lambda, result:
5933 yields 8.259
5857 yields 8.217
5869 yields 8.583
